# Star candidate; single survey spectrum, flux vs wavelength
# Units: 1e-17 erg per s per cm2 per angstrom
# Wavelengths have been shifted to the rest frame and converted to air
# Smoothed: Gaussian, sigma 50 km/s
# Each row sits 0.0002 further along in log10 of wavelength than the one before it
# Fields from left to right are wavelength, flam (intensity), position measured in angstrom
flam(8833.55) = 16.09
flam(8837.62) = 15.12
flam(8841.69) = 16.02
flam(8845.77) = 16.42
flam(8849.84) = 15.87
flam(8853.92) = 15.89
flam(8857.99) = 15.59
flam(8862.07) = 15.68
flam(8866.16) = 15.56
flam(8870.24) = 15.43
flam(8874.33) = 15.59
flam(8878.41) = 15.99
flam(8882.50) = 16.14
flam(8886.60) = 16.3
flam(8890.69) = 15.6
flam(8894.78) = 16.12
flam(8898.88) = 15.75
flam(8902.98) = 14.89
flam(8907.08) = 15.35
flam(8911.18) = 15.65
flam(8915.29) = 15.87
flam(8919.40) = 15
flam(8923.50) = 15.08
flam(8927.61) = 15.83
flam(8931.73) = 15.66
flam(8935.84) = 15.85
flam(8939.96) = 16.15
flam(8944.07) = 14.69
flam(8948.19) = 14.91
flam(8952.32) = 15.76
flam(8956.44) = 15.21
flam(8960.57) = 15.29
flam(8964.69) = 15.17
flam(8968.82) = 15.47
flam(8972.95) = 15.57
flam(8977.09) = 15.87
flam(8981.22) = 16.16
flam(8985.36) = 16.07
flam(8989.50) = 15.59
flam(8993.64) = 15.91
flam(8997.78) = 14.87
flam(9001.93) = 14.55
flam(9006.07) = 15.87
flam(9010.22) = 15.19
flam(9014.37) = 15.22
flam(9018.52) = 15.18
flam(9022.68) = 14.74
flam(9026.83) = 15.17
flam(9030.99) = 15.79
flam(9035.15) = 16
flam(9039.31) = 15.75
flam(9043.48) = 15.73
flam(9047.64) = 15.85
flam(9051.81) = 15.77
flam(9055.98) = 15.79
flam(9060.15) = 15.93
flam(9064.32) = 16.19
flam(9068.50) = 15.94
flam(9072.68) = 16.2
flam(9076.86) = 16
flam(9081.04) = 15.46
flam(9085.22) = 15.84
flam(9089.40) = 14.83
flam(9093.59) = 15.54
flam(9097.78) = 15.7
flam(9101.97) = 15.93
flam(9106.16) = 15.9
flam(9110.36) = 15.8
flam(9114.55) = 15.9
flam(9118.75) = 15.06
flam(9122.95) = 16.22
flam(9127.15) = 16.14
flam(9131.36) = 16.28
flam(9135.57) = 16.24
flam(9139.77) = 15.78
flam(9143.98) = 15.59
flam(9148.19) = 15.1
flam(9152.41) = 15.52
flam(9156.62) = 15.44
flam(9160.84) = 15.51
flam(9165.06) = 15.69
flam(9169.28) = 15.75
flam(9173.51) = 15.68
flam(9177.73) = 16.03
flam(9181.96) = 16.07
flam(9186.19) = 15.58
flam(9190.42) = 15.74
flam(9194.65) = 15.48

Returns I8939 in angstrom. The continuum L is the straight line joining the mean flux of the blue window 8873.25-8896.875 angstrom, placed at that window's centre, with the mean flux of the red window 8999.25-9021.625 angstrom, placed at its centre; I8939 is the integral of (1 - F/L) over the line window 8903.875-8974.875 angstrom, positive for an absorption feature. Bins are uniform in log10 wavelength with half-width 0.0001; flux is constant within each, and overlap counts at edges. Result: 0.9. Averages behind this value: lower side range 16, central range 15.4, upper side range 15.2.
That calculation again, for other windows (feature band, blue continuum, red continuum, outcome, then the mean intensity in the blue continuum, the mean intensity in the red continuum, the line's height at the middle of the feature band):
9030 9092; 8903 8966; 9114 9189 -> -0.76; 15.4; 15.8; 15.6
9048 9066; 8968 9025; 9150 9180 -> -0.45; 15.4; 15.7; 15.5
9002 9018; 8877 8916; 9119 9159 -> 0.48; 15.8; 15.8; 15.8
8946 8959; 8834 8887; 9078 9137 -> 0.42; 15.8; 15.8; 15.8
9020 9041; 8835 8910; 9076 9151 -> 0.35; 15.7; 15.7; 15.7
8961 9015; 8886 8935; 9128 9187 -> 0.44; 15.6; 15.7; 15.6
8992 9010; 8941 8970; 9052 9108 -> 0.20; 15.2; 15.8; 15.4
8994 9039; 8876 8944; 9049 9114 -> 1.27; 15.7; 15.8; 15.7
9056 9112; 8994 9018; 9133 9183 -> -1.21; 15.2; 15.7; 15.5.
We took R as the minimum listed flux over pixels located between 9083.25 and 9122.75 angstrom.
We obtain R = 14.83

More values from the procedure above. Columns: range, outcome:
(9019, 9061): 14.74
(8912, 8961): 14.69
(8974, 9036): 14.55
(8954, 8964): 15.21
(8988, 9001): 14.87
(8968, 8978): 15.47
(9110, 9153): 15.06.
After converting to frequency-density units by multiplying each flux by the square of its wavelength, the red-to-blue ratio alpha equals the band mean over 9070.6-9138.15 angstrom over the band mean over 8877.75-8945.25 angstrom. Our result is 1.06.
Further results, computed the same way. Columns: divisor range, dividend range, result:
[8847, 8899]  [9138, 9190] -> 1.05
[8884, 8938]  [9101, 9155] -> 1.06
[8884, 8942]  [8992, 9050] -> 1.01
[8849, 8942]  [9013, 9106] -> 1.04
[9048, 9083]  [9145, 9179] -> 1.00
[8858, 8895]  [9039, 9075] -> 1.05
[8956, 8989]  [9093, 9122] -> 1.04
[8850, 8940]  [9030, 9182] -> 1.06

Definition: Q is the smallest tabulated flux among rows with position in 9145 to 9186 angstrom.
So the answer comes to 15.1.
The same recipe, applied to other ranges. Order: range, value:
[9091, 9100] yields 15.54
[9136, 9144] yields 15.59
